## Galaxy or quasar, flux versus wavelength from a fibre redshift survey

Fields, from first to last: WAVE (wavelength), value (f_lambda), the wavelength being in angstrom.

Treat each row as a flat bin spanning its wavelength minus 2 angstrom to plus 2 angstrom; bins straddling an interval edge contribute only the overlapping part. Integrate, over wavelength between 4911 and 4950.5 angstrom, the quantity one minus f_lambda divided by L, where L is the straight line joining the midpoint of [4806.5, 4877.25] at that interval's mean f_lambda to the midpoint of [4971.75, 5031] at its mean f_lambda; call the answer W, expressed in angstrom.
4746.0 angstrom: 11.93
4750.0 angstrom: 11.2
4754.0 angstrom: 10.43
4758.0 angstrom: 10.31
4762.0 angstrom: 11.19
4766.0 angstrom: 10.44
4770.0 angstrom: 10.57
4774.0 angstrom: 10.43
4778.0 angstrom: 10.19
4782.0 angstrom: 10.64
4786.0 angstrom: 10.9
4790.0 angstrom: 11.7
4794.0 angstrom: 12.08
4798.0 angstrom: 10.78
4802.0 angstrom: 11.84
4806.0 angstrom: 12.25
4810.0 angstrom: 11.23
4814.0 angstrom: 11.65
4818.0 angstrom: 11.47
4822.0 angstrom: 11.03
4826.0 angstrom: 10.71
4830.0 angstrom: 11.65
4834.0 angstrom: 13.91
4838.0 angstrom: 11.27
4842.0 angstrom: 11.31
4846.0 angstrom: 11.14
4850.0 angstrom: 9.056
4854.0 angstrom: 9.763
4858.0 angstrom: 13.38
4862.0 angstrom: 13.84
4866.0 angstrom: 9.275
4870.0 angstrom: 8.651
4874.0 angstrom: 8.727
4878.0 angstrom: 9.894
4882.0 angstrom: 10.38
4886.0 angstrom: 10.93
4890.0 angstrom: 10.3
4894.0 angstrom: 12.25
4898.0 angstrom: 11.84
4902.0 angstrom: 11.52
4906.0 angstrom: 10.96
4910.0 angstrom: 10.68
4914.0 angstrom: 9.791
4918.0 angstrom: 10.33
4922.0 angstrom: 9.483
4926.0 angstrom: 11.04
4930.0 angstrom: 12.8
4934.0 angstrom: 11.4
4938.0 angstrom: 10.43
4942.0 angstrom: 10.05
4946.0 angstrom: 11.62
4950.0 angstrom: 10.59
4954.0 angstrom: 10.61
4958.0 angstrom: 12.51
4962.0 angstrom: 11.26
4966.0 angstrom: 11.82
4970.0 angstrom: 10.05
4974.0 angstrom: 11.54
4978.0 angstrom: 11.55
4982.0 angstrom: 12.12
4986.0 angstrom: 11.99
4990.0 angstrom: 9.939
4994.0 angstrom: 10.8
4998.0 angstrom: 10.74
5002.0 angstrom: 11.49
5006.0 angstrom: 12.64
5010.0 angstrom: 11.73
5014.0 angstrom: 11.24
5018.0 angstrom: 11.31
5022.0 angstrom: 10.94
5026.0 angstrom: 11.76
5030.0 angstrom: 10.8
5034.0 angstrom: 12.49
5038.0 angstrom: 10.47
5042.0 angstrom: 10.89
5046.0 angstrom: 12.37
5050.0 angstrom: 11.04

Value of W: 1.7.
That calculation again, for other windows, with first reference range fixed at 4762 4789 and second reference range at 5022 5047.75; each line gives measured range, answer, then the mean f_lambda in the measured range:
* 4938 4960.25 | 0.3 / 11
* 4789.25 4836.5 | -4.2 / 11.7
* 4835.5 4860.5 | -0.6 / 11.1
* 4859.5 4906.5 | 0.9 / 10.7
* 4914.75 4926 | 1.0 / 10.1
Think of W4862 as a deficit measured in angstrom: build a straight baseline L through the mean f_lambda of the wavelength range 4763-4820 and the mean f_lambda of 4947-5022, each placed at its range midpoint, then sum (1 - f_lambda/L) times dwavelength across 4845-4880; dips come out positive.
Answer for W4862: 2.6 angstrom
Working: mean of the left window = 11.2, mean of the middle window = 10.4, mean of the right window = 11.3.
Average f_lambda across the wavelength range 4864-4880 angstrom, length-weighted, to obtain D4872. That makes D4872 9.14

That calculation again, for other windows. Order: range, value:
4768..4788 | 10.5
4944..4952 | 11.1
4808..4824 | 11.3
